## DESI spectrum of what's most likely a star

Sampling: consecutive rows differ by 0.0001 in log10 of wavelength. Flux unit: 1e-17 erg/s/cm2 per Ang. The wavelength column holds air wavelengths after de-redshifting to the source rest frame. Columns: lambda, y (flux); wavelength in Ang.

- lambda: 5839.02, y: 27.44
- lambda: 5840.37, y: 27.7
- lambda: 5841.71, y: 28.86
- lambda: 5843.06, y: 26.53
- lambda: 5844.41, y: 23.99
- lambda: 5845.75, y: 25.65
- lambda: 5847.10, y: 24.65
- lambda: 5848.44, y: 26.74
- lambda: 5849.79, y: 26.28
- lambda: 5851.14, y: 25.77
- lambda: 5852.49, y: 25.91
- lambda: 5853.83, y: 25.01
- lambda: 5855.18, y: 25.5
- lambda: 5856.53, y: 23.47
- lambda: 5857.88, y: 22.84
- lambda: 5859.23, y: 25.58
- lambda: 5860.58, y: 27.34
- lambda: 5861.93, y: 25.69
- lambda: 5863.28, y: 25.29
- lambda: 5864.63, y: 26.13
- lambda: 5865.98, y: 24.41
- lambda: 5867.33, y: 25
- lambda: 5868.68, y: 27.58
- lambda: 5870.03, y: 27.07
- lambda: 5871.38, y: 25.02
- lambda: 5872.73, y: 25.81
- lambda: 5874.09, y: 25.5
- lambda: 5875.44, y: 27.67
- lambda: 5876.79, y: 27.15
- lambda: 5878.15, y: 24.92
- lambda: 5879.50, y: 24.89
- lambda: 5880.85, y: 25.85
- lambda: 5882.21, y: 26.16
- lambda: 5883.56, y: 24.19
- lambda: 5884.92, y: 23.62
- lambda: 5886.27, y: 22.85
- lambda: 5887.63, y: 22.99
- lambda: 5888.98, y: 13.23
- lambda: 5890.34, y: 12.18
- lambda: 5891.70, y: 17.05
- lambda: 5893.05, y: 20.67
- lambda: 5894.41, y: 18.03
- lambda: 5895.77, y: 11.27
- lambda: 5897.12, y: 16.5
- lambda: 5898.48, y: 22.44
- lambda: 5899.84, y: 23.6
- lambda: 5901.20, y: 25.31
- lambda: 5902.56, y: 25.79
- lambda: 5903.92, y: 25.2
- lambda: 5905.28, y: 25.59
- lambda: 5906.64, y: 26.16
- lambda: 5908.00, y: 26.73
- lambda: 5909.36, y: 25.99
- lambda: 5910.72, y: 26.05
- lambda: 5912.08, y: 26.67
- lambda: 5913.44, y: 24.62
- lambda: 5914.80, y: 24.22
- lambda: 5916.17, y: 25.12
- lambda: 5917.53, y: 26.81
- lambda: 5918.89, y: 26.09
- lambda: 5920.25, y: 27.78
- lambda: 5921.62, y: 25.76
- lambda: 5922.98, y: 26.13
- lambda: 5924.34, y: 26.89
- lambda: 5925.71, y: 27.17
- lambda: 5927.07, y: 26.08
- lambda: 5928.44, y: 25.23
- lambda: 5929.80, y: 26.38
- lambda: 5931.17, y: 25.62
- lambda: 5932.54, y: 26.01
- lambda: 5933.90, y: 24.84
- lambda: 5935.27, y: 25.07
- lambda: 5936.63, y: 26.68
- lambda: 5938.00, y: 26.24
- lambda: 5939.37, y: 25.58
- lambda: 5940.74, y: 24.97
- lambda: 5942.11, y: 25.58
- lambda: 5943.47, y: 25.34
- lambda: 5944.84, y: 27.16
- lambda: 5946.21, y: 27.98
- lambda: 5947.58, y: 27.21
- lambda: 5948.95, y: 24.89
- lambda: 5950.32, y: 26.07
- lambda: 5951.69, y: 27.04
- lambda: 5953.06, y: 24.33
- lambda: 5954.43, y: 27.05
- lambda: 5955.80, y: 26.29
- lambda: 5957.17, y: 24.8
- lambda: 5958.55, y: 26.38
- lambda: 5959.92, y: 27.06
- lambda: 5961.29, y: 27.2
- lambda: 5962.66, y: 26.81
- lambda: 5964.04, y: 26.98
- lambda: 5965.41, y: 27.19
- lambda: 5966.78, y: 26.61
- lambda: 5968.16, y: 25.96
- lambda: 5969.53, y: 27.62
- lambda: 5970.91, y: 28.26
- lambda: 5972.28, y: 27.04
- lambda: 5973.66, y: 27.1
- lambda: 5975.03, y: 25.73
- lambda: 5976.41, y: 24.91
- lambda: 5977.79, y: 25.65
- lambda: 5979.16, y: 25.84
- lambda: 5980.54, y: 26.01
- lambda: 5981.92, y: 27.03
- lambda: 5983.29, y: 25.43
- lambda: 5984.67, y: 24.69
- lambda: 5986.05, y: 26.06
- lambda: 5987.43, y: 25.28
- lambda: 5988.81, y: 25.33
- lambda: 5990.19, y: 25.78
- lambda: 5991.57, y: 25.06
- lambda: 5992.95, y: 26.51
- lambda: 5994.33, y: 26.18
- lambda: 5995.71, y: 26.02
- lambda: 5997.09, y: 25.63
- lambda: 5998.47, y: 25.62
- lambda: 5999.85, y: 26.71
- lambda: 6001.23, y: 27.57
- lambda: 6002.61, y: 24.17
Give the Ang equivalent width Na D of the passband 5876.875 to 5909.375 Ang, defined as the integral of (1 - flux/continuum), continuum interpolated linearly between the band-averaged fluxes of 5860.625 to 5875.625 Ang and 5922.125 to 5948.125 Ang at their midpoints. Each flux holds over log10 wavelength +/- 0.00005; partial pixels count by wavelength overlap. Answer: 4.81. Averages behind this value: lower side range 25.9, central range 22.1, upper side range 26.1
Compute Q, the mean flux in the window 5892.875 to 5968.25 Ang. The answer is 25.3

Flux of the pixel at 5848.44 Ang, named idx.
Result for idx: 26.74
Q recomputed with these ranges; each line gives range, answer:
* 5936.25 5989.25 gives 26.2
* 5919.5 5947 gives 26.1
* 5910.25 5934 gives 26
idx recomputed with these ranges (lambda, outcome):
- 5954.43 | 27.05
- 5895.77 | 11.27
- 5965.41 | 27.19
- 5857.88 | 22.84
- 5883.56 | 24.19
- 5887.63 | 22.99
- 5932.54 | 26.01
